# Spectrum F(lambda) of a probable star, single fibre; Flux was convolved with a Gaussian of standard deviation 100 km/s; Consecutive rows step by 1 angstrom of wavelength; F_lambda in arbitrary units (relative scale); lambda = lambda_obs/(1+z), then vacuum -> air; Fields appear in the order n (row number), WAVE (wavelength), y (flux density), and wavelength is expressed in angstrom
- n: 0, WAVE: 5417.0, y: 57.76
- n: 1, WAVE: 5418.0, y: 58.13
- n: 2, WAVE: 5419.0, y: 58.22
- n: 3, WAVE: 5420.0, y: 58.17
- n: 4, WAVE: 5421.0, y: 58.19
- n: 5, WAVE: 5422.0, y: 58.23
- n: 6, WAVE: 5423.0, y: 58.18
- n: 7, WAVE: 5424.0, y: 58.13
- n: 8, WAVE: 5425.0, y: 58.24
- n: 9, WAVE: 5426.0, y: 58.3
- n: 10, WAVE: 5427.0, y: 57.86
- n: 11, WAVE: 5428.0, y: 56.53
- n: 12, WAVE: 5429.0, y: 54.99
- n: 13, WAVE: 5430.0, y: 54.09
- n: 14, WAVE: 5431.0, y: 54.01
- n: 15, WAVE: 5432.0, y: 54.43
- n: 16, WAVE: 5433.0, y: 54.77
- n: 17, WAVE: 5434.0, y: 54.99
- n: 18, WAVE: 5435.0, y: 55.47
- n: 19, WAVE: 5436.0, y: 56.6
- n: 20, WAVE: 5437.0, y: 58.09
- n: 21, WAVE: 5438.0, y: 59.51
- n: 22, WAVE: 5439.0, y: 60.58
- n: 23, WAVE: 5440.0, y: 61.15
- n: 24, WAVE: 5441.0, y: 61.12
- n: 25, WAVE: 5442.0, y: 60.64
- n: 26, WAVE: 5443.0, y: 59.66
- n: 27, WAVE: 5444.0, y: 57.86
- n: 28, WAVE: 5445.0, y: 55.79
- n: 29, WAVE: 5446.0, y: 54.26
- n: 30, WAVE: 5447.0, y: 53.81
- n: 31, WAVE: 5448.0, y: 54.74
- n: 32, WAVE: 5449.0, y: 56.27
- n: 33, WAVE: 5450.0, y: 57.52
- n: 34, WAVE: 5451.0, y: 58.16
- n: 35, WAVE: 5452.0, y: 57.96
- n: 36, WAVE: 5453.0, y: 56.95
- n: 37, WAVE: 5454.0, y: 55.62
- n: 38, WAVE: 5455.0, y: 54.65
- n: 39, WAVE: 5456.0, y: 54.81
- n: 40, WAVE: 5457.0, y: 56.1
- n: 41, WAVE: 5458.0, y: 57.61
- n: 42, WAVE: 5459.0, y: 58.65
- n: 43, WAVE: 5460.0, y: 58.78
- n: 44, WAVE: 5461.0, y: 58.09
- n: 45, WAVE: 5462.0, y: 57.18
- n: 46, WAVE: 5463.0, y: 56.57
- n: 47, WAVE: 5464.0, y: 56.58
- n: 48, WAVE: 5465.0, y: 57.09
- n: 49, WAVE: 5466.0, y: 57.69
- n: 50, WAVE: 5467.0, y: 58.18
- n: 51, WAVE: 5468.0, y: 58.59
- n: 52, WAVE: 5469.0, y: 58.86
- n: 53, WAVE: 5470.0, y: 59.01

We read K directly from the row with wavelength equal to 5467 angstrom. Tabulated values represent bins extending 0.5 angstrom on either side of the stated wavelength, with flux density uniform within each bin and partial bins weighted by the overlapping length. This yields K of 58.18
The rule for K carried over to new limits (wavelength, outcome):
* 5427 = 57.86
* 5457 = 56.1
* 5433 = 54.77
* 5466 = 57.69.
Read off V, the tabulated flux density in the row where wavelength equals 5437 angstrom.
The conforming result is 58.09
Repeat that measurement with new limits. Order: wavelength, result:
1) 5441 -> 61.12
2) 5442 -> 60.64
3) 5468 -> 58.59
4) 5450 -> 57.52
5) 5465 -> 57.09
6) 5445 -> 55.79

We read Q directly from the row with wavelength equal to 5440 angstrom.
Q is 61.15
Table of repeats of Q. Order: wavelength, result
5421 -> 58.19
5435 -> 55.47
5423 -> 58.18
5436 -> 56.6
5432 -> 54.43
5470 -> 59.01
